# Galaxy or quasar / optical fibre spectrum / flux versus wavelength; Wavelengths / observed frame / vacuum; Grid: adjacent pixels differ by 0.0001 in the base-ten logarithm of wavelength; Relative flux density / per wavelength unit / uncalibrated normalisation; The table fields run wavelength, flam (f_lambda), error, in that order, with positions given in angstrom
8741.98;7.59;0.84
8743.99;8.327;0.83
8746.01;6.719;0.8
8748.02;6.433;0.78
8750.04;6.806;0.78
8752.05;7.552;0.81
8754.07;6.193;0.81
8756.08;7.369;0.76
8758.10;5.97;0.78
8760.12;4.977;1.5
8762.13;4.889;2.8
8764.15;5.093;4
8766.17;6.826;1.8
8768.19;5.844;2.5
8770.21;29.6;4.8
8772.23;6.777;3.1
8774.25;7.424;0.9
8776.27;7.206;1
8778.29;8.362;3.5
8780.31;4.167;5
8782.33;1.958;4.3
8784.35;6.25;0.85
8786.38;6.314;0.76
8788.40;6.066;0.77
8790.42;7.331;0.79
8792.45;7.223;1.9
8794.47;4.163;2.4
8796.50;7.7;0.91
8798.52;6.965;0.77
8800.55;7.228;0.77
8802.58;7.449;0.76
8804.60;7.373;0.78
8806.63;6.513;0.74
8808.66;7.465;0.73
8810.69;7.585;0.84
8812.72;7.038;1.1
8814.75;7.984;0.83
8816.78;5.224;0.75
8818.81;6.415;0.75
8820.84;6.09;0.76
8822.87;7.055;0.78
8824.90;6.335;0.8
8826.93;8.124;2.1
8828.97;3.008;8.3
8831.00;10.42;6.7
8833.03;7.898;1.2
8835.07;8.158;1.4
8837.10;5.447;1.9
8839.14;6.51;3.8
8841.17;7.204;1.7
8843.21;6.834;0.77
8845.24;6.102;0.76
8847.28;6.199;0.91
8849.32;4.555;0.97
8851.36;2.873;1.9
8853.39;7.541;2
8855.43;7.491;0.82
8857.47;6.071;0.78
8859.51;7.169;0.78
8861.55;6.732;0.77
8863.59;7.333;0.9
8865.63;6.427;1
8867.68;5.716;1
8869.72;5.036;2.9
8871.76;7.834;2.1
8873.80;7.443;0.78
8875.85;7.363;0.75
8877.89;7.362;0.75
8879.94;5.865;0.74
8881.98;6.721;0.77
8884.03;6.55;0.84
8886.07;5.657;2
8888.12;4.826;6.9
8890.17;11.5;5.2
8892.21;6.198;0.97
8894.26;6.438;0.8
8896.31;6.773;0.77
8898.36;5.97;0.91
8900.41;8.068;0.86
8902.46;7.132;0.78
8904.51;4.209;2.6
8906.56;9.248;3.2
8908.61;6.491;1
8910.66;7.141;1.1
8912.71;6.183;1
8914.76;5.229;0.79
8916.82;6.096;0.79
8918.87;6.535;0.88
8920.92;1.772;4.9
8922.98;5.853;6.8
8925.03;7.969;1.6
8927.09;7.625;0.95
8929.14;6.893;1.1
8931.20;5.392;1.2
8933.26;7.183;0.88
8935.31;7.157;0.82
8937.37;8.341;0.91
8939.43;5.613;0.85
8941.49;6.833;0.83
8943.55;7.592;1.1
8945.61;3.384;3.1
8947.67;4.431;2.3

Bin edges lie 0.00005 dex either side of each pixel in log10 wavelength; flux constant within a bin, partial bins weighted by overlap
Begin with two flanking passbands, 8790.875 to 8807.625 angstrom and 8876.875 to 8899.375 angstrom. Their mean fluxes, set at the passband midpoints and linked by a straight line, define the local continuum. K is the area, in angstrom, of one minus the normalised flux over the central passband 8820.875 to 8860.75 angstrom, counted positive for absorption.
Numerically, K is 1.3 angstrom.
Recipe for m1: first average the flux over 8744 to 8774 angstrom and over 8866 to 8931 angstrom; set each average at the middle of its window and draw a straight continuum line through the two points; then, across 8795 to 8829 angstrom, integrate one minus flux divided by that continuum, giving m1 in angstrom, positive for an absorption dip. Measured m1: 2.5 angstrom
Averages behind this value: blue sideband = 7.93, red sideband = 6.55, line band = 6.87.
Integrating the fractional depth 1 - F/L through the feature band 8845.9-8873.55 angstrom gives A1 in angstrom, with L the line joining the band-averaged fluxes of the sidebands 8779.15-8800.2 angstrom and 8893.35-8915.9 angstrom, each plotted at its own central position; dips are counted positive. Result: 0.3 angstrom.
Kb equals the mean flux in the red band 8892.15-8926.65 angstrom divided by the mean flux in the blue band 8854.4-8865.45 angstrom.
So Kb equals 0.9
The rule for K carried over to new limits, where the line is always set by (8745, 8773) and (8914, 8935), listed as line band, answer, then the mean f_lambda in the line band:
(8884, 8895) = -0.7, 6.9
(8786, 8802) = 1.9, 6.66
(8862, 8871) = 0.7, 6.21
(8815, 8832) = 1.4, 6.64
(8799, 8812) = 0.3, 7.25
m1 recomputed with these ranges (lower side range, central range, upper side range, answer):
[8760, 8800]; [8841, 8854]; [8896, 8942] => 2.2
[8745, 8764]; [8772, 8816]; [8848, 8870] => -3.1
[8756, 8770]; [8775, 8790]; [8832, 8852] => 2.3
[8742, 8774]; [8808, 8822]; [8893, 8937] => 1.1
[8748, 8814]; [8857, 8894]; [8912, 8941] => -1.0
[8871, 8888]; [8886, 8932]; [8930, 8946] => 0.9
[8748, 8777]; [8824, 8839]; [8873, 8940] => 0.6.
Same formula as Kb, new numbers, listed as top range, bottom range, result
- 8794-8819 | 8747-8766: 1.12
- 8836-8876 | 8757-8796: 0.89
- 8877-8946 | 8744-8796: 0.92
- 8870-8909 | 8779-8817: 1.07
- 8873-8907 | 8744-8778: 0.87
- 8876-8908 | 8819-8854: 1.06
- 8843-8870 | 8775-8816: 0.93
